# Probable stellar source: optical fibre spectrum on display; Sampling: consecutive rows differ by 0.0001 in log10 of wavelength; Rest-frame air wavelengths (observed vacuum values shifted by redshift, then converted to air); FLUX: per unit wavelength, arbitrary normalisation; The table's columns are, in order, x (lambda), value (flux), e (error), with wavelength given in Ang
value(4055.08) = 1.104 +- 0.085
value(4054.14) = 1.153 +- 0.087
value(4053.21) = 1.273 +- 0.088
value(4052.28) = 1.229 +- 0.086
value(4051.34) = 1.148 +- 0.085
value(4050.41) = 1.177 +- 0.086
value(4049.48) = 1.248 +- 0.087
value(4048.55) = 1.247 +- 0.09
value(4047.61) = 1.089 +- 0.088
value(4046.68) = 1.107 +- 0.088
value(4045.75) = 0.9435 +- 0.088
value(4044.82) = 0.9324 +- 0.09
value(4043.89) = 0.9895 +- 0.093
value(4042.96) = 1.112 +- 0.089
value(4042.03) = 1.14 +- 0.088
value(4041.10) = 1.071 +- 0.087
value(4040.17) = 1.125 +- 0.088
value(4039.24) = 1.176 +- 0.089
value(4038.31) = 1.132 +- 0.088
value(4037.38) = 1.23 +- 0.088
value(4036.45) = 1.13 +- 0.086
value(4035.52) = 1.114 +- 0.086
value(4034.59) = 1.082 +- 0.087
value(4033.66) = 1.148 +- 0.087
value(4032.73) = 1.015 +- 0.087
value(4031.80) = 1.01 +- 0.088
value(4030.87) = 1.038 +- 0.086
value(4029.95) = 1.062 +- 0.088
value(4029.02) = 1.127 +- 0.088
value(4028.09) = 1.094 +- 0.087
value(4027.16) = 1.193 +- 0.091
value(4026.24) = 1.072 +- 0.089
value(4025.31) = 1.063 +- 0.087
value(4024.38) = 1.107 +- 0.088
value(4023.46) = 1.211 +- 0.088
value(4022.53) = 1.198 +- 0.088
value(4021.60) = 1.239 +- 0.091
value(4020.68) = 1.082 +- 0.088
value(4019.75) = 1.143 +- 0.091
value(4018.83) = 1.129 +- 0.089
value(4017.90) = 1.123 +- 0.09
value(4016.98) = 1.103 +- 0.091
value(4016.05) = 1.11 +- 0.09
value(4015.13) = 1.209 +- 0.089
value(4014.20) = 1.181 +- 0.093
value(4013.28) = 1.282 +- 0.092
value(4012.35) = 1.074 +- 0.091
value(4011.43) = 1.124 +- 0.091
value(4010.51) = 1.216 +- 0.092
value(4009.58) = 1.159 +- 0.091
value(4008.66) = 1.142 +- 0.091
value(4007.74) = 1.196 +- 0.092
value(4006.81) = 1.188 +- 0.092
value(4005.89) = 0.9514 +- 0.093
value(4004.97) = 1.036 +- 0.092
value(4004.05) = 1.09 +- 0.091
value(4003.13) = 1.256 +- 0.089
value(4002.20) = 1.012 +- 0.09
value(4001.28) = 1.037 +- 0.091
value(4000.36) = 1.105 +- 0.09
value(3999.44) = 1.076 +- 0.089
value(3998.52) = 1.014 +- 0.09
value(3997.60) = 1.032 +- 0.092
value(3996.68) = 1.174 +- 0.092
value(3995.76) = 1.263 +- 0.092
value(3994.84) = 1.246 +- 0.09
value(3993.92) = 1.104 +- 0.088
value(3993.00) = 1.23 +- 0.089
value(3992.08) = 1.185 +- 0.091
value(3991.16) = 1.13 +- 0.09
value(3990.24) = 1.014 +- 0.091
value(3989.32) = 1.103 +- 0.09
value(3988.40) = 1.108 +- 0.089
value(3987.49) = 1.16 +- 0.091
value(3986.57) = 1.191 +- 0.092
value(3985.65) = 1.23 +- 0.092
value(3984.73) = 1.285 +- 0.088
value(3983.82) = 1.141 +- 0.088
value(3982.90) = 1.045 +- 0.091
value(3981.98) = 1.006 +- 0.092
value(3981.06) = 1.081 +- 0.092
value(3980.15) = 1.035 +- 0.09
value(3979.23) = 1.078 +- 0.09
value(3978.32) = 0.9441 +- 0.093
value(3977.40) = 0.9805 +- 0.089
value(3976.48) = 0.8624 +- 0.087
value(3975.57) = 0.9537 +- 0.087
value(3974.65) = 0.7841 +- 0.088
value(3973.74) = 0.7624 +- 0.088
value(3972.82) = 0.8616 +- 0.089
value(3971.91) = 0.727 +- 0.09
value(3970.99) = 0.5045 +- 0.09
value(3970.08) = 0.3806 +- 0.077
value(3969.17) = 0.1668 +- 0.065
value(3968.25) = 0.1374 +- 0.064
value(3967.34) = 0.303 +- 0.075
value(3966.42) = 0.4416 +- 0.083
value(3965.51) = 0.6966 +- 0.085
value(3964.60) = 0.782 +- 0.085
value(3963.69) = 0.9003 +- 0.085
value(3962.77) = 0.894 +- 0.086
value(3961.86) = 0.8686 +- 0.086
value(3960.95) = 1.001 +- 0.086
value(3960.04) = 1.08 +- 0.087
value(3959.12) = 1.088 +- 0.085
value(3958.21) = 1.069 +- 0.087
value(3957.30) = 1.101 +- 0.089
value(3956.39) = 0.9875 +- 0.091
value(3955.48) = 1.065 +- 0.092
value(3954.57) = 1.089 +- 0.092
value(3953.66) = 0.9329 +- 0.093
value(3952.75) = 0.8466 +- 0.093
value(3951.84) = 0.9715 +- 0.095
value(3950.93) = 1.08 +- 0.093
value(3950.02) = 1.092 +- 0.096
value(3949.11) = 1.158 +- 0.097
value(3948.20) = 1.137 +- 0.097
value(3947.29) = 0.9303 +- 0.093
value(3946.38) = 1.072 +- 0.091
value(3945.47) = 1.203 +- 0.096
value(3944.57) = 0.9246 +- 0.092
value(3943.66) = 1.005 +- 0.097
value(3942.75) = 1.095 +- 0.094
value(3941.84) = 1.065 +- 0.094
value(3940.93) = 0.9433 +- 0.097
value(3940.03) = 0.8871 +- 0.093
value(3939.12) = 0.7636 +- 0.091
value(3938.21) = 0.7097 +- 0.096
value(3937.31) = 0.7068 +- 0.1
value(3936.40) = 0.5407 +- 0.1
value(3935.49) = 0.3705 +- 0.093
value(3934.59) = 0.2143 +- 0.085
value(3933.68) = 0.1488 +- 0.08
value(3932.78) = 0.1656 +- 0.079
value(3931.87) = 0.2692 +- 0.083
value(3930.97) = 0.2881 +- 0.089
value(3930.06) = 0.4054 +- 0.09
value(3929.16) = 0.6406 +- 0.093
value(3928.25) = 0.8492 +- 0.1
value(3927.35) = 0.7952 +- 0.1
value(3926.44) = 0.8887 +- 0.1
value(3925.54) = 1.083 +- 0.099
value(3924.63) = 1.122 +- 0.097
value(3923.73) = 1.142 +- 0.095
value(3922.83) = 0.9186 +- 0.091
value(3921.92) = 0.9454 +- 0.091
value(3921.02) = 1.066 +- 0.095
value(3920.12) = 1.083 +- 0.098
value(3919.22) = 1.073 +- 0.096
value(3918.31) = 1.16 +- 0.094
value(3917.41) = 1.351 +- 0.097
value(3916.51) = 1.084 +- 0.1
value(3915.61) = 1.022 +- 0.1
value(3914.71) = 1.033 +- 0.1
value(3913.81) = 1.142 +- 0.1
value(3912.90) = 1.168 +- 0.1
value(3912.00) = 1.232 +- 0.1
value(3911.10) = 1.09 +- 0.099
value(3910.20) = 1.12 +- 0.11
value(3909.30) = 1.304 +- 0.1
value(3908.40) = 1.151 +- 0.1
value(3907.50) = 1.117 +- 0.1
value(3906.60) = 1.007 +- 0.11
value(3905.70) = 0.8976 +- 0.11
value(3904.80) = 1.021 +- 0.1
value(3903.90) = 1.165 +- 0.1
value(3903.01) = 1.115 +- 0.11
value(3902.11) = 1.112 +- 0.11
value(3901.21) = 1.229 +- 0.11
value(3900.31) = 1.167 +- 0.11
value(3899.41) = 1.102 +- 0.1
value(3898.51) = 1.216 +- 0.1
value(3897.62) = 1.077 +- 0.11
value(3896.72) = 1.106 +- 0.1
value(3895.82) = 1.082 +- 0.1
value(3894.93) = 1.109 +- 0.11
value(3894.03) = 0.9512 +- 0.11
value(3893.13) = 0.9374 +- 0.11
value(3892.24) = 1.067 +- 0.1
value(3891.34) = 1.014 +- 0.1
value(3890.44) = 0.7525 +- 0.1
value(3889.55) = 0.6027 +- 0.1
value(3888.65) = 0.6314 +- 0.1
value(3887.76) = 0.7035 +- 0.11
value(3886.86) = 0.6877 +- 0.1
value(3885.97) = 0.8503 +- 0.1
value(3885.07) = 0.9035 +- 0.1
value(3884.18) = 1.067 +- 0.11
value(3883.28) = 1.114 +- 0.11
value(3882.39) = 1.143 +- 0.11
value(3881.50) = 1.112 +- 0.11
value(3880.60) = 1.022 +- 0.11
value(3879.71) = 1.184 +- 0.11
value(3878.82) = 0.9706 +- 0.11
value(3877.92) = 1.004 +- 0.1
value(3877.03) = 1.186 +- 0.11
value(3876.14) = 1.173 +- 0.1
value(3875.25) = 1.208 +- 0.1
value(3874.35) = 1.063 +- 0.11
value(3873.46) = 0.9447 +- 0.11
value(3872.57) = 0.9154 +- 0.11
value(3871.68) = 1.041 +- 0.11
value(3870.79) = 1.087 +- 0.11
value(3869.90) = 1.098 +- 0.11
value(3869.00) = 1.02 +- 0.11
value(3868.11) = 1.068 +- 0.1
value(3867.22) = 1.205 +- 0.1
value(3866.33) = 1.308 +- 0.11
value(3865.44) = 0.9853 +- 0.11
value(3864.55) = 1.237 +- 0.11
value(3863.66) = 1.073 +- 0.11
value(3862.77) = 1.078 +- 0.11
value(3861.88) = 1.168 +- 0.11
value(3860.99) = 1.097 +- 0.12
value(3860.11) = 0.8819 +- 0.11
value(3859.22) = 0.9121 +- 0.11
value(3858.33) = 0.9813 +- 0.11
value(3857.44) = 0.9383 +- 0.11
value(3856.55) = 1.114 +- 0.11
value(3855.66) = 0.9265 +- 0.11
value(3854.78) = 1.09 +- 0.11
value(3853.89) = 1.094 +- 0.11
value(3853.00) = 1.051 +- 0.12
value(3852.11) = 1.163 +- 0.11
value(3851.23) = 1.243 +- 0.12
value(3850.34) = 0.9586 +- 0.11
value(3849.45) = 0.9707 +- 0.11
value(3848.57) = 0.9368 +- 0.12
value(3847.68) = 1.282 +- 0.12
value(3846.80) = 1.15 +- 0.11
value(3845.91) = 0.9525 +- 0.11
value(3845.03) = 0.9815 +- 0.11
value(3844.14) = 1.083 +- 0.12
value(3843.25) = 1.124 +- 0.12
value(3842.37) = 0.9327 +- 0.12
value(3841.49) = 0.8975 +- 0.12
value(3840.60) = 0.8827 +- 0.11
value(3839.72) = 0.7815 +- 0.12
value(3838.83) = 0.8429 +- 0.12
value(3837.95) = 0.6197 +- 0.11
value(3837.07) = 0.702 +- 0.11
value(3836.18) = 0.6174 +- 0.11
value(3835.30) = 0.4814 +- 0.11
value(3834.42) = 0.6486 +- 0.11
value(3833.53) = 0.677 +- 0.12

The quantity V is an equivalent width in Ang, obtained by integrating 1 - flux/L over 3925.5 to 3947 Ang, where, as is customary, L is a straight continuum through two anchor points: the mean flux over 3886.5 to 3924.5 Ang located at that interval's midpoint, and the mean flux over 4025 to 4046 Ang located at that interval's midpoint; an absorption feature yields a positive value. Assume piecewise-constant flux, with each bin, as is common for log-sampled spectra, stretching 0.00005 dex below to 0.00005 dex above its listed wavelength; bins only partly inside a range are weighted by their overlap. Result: 7.2 Ang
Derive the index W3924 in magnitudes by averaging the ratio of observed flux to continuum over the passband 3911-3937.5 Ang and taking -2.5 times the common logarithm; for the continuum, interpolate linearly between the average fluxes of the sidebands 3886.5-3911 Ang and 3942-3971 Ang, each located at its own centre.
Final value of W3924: 0.16 mag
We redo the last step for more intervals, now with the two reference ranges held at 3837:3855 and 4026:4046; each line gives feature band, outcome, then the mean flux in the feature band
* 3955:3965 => 0.07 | 0.986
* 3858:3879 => -0.07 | 1.07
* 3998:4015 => -0.04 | 1.12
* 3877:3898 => 0.05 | 0.965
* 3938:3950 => 0.04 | 1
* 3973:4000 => -0.01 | 1.07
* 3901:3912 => -0.09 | 1.11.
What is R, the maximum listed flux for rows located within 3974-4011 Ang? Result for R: 1.285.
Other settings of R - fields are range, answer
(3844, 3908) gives 1.308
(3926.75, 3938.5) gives 0.8492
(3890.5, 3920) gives 1.351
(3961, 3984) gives 1.141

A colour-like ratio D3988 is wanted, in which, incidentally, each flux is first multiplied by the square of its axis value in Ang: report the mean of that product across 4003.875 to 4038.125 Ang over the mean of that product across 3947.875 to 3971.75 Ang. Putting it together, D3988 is 1.39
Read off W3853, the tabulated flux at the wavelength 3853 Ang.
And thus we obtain 1.051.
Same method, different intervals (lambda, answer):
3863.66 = 1.073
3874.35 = 1.063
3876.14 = 1.173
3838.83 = 0.8429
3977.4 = 0.9805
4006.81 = 1.188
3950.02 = 1.092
